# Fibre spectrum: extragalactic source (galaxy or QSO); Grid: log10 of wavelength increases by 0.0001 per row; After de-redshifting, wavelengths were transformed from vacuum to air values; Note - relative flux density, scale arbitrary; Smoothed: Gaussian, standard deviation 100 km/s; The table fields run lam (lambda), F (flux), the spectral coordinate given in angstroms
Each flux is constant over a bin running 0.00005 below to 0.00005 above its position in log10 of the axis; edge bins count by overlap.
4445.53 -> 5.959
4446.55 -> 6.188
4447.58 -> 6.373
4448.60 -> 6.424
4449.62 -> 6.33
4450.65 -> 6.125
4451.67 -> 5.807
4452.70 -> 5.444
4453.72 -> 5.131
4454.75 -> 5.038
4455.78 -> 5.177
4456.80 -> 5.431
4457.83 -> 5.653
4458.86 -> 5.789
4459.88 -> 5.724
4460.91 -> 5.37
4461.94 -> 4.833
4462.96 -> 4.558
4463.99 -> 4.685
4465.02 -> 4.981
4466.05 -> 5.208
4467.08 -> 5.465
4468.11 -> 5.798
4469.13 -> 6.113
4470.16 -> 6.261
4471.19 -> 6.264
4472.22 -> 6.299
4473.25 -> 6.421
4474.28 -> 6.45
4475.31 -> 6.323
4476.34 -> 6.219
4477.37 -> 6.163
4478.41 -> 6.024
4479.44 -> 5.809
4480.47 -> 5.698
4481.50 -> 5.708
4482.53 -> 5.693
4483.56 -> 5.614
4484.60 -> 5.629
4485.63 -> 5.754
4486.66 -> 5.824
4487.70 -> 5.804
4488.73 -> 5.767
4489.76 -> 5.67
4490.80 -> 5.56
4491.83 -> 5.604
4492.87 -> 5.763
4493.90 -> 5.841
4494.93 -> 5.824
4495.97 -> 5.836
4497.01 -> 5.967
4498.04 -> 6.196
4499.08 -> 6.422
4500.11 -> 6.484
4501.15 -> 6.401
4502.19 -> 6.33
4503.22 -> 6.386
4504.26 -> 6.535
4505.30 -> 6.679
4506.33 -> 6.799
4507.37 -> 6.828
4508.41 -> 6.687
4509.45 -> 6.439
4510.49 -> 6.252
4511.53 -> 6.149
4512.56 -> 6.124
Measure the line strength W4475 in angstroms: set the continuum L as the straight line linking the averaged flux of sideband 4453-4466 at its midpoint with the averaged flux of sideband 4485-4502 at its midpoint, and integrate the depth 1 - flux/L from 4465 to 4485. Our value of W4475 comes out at -1.5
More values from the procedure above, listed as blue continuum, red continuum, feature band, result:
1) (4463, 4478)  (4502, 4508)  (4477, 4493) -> 1.09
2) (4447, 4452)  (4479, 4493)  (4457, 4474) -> 1.12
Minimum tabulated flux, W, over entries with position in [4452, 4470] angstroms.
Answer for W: 4.558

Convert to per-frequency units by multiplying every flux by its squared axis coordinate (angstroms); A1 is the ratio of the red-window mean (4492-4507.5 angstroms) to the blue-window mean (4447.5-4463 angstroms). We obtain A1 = 1.14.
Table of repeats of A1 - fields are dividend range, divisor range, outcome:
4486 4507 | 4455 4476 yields 1.09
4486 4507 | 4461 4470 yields 1.17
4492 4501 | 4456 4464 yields 1.16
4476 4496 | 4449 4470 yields 1.07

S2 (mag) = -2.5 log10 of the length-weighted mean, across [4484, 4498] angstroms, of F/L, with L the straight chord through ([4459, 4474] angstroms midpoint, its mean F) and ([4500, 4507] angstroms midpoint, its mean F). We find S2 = 0.08 mag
